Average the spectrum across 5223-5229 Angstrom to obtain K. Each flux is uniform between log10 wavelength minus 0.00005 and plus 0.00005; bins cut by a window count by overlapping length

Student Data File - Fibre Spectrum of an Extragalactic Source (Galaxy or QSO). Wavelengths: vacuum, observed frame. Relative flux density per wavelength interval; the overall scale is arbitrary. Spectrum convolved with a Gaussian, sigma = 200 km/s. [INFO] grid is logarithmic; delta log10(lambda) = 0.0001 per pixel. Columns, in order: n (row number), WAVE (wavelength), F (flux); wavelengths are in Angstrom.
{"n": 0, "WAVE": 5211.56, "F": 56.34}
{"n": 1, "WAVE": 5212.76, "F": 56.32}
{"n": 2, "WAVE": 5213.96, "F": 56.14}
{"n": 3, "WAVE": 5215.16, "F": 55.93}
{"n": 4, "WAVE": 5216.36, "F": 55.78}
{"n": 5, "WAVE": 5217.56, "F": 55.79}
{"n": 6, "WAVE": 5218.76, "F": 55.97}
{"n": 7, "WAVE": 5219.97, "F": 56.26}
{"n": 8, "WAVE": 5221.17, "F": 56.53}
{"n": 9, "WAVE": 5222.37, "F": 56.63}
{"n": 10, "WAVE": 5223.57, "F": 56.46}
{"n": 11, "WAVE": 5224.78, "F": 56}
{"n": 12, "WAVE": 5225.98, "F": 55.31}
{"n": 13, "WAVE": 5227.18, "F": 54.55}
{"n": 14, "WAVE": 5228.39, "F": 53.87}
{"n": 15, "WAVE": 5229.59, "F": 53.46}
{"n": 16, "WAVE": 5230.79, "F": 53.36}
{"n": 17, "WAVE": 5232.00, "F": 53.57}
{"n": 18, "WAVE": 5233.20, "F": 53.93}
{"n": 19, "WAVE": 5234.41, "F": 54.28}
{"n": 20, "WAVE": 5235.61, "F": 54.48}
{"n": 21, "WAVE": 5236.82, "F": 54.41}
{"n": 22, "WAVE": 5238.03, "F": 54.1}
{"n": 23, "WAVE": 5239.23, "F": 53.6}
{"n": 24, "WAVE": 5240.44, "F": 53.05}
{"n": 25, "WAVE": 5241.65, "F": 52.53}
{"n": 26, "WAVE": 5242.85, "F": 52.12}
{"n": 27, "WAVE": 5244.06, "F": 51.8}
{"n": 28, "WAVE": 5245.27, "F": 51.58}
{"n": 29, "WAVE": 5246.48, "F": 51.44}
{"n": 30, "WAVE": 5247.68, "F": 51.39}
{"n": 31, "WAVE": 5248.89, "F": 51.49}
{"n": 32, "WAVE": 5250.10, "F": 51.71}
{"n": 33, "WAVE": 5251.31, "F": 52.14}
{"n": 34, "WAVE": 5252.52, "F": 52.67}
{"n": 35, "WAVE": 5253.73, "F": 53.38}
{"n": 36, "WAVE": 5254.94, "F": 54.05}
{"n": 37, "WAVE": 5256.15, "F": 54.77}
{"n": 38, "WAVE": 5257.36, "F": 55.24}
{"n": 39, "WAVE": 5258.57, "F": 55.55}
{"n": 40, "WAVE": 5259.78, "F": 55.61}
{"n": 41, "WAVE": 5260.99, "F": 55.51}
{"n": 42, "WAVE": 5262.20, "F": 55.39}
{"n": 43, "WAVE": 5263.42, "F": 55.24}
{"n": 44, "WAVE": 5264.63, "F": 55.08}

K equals 55.2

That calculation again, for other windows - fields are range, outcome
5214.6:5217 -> 55.9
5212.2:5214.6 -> 56.2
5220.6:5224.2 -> 56.5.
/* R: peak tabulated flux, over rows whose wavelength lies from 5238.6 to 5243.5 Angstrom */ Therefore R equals 53.6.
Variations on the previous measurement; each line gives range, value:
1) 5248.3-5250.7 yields 51.71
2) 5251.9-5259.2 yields 55.55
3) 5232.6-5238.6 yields 54.48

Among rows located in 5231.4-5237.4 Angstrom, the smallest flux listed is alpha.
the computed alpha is 53.57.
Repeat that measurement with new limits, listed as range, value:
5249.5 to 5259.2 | 51.71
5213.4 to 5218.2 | 55.78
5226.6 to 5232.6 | 53.36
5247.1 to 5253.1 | 51.39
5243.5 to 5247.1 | 51.44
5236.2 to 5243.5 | 52.12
